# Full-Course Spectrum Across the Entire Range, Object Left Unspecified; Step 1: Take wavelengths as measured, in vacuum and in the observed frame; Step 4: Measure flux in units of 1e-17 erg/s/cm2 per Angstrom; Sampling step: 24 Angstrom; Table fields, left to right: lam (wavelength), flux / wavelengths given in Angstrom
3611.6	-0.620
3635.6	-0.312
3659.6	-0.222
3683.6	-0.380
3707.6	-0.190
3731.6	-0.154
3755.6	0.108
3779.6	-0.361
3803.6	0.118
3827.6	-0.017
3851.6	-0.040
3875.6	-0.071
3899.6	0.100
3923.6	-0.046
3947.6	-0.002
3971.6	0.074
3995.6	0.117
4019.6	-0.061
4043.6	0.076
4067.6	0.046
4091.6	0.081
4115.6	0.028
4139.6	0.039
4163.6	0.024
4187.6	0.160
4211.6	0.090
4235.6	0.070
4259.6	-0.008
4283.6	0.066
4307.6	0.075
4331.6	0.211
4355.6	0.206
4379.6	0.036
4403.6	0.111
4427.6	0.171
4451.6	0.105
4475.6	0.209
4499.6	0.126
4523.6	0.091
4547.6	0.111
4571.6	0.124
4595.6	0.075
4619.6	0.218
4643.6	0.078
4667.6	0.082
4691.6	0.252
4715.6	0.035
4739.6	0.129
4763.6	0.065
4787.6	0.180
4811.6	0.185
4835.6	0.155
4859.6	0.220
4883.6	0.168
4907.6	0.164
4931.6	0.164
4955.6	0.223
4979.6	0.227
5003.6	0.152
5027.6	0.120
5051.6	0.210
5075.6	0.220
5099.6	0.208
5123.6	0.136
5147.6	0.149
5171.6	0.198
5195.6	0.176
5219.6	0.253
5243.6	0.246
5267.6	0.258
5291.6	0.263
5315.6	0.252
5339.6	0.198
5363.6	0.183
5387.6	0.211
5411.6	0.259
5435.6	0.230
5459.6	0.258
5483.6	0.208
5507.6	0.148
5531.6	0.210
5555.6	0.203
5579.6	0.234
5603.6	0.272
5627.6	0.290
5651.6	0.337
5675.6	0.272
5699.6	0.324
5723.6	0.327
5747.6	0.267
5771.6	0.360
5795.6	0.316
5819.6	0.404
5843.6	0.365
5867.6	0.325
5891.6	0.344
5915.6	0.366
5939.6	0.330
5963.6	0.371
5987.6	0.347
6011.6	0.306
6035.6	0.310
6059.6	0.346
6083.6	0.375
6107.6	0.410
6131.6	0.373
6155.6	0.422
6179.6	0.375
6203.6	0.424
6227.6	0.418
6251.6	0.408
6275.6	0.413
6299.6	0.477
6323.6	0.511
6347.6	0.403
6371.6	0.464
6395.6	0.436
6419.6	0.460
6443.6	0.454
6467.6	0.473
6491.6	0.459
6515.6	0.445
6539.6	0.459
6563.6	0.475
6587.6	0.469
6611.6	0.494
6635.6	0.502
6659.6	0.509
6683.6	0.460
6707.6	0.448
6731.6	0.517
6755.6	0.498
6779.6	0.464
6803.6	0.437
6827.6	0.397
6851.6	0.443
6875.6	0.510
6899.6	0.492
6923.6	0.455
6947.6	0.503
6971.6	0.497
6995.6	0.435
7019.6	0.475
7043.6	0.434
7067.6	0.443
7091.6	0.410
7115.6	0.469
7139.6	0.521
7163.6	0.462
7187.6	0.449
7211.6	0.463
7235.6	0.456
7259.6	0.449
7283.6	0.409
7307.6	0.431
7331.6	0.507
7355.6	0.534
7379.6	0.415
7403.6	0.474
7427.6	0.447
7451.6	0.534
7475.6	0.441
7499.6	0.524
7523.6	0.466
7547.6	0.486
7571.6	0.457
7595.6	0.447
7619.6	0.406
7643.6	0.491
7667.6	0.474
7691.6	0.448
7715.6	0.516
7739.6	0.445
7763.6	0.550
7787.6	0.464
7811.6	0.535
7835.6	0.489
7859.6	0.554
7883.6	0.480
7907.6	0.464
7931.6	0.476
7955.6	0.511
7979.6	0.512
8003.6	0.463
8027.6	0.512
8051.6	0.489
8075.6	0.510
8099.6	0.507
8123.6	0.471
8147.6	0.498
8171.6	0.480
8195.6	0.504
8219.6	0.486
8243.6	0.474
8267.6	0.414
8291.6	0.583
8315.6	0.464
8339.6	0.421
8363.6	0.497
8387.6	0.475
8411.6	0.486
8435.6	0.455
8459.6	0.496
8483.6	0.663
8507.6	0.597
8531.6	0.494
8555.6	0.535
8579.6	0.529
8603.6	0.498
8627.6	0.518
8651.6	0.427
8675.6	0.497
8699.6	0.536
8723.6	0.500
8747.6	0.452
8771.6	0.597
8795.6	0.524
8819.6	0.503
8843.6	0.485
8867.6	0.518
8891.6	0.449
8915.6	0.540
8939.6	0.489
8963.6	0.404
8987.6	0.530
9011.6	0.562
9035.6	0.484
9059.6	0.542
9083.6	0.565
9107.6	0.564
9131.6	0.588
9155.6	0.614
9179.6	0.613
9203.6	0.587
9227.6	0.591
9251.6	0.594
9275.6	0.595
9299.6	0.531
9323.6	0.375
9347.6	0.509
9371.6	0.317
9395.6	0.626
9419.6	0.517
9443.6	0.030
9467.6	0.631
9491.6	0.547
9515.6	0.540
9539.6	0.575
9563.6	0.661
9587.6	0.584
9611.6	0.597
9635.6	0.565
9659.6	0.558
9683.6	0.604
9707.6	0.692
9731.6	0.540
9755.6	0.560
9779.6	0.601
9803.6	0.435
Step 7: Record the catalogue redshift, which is 0.40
